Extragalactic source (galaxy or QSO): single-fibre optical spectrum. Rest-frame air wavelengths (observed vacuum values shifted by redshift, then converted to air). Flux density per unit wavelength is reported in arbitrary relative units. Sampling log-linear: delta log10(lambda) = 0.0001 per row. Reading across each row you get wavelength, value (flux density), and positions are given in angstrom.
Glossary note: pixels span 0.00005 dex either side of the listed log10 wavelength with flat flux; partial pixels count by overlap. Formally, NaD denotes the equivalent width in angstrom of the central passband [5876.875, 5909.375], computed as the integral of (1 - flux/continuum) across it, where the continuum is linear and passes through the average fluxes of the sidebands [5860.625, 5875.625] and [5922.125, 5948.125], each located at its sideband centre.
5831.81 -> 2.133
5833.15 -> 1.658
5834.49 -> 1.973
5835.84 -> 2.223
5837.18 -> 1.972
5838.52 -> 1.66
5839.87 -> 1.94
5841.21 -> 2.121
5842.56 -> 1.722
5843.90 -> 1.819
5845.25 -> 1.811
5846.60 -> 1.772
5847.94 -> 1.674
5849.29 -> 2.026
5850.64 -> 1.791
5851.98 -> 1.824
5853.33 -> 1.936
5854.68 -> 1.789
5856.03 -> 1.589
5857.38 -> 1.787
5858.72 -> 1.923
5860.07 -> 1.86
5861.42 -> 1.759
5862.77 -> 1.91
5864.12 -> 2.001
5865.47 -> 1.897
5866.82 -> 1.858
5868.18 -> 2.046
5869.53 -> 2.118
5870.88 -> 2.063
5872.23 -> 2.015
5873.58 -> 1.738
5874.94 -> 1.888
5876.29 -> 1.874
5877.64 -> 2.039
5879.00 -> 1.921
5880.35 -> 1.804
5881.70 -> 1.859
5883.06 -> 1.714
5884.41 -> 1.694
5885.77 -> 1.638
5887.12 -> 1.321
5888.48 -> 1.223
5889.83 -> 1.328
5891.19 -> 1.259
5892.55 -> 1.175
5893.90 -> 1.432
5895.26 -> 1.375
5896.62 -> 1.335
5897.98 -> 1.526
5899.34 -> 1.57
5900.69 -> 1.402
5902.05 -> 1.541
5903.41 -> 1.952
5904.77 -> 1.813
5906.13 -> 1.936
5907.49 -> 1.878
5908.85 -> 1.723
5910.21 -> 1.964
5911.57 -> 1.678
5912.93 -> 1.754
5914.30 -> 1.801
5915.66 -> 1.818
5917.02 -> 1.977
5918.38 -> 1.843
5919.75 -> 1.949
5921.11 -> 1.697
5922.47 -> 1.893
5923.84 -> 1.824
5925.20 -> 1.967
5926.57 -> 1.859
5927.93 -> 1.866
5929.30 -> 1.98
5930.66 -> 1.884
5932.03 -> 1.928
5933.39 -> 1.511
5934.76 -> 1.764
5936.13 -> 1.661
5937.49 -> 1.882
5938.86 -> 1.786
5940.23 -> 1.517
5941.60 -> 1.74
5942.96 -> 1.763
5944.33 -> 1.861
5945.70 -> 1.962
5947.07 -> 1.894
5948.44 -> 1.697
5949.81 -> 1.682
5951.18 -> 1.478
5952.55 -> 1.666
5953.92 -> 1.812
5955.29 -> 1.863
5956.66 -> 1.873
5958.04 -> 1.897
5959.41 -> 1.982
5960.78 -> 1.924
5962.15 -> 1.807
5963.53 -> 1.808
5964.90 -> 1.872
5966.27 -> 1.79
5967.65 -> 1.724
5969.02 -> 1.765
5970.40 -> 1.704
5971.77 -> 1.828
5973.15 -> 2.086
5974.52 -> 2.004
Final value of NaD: 4.94 angstrom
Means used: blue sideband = 1.93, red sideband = 1.82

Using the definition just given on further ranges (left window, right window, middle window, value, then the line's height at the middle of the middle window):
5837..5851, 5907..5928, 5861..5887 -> -0.46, 1.84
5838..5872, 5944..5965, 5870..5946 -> 4.35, 1.84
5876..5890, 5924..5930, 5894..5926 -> 1.43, 1.82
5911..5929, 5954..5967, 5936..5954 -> 1.10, 1.86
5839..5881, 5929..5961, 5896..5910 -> 1.18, 1.83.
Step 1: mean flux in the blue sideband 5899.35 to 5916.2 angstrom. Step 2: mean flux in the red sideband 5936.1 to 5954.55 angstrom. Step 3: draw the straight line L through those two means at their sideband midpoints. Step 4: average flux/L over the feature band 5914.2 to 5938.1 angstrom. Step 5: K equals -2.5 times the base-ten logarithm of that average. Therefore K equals -0.05 mag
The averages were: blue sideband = 1.76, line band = 1.84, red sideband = 1.75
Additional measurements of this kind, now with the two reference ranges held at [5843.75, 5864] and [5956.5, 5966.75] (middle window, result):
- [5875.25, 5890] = 0.09 mag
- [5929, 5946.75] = 0.04 mag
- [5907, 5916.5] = 0.03 mag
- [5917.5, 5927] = -0.01 mag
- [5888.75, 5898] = 0.35 mag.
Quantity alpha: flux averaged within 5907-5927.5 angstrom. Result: 1.84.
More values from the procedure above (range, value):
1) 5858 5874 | 1.94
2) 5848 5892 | 1.79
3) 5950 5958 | 1.75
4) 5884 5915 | 1.58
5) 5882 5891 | 1.49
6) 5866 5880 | 1.95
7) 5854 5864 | 1.81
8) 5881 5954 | 1.7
